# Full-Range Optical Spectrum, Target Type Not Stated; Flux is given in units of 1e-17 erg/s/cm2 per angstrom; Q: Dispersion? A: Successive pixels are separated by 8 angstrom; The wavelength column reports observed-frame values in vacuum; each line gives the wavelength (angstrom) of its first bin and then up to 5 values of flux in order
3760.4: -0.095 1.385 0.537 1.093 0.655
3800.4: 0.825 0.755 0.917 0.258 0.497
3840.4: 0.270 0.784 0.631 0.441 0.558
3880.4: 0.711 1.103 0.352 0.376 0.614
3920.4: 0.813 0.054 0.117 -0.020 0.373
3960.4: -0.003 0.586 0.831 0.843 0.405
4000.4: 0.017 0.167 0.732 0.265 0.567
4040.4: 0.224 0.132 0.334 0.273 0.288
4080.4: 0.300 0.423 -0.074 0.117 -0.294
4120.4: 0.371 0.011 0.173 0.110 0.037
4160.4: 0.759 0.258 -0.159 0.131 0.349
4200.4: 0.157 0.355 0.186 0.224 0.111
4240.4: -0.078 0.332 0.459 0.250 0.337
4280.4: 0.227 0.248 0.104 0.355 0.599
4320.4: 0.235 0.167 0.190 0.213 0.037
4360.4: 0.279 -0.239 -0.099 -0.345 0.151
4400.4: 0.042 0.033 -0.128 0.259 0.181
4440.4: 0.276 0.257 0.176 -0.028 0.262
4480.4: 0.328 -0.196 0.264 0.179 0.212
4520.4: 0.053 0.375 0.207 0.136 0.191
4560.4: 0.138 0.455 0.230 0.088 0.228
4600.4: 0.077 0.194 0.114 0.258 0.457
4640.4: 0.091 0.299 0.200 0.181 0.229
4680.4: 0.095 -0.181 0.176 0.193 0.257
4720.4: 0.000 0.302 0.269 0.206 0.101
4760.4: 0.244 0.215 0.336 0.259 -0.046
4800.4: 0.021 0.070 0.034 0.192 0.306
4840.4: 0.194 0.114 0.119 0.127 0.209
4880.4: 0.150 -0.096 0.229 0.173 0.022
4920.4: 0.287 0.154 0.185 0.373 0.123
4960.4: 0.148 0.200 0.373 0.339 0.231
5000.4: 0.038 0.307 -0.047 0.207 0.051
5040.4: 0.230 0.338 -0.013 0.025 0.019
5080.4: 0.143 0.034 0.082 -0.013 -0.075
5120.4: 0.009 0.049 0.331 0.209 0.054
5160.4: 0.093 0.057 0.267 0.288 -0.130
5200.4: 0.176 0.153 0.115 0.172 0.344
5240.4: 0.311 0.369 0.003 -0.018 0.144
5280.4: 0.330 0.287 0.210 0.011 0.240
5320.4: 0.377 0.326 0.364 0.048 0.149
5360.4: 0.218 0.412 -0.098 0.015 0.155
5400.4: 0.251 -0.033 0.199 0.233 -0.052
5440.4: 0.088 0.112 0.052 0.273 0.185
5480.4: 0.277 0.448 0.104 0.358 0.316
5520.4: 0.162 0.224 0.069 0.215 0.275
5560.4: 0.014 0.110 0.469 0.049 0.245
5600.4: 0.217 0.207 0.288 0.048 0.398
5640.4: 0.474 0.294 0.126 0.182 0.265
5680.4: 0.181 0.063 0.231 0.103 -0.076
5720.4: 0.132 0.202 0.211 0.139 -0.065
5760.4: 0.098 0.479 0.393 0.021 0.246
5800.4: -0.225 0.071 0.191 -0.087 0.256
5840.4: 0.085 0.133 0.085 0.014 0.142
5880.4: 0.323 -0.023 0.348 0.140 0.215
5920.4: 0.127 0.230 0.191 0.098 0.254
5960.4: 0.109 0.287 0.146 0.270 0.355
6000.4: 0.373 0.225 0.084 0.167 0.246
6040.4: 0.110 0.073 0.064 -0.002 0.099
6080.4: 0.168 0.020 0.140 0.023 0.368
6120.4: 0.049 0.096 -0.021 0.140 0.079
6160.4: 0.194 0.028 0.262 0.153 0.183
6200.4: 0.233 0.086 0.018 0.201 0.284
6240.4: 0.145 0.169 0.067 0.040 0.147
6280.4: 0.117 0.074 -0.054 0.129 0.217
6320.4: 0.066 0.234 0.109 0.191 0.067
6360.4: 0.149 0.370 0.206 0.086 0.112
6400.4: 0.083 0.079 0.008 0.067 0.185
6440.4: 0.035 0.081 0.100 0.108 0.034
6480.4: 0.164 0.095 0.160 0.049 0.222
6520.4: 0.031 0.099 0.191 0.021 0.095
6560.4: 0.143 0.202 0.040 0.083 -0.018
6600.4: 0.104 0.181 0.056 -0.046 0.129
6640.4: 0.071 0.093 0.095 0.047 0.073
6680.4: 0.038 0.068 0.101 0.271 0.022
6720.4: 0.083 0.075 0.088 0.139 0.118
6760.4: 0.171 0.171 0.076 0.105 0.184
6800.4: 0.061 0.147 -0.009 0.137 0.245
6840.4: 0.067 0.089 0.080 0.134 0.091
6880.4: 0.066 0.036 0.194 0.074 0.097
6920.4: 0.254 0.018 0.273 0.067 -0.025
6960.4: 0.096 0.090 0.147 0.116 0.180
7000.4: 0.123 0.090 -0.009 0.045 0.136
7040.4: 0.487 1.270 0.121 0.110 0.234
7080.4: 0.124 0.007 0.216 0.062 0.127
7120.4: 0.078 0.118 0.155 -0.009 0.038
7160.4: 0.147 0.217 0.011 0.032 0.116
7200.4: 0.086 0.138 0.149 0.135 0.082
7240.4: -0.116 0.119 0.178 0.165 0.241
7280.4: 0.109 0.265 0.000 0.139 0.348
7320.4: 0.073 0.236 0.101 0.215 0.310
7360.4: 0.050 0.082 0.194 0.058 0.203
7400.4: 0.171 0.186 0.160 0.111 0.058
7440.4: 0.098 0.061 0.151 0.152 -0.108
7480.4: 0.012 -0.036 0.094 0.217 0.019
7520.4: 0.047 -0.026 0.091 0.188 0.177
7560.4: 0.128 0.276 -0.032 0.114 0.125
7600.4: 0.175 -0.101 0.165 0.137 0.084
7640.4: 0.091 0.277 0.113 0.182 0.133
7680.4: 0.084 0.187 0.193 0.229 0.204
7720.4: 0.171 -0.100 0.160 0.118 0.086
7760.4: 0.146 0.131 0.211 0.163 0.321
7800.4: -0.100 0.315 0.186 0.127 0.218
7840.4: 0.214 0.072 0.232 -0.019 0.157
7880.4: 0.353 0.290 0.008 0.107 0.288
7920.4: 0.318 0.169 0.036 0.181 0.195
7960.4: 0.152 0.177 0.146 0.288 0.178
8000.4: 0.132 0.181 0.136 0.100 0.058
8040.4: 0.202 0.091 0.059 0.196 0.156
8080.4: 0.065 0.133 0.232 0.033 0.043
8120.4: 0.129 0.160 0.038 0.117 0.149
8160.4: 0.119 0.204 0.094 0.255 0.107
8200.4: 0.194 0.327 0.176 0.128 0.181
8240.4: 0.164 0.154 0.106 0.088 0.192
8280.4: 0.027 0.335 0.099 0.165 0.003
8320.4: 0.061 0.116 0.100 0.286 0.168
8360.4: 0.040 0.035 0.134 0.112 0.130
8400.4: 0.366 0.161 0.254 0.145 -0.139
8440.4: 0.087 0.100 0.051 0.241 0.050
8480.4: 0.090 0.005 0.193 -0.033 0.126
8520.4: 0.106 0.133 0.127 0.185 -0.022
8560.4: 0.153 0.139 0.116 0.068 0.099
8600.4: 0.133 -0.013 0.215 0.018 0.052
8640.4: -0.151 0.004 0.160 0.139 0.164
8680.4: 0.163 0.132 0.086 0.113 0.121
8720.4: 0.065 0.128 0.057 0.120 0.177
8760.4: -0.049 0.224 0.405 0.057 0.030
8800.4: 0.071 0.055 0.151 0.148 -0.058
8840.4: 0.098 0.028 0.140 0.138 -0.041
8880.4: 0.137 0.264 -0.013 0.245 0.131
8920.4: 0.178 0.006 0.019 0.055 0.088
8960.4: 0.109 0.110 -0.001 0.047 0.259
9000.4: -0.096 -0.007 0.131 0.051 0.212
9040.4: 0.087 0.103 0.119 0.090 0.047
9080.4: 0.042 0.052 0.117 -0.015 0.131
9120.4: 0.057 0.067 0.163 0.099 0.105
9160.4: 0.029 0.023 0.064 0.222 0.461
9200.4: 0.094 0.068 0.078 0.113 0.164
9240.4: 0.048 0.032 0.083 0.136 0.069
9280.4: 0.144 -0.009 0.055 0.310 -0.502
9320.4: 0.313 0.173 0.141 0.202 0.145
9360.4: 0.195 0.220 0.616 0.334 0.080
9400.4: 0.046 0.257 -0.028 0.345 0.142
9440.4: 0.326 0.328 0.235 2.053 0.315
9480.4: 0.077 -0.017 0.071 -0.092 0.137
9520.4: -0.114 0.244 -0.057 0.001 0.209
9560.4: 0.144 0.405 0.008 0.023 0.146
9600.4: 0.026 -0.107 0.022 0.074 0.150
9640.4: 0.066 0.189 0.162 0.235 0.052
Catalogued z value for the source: 0.890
